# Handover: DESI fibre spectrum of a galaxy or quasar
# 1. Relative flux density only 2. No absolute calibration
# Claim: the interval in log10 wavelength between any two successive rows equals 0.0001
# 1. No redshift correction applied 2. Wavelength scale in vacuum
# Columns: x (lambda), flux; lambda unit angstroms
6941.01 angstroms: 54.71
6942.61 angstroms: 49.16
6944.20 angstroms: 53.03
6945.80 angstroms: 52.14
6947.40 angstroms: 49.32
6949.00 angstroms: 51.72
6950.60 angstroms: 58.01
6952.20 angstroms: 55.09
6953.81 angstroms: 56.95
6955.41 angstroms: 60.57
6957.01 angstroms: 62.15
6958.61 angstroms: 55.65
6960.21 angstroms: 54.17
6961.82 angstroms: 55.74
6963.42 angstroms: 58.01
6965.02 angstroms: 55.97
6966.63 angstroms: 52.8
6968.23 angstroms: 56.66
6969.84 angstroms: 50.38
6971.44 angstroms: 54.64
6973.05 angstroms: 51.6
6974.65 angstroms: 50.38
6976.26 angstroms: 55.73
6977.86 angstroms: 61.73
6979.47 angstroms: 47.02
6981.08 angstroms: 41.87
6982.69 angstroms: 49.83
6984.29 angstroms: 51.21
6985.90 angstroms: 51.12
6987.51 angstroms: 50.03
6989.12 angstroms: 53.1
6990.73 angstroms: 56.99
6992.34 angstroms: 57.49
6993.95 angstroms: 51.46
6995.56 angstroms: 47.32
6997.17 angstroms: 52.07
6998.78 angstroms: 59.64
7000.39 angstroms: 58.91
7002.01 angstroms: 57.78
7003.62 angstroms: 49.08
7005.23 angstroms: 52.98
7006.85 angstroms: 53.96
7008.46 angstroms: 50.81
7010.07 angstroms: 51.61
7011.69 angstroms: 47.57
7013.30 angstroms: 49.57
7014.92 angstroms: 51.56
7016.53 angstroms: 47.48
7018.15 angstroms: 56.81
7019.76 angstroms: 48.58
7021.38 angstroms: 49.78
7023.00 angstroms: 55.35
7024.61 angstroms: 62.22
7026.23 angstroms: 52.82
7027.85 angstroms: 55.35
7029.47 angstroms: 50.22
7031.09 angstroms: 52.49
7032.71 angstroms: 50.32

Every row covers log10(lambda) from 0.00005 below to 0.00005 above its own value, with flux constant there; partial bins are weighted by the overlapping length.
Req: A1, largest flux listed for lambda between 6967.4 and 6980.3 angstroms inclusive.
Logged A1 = 61.73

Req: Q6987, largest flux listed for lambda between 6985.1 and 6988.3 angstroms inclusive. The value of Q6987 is 51.12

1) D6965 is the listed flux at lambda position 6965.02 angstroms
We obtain 55.97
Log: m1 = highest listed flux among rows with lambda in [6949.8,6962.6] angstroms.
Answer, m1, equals 62.15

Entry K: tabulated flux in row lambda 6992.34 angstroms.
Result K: 57.49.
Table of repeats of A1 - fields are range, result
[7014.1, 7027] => 62.22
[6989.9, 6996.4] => 57.49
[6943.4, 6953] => 58.01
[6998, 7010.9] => 59.64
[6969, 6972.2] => 54.64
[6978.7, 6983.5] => 49.83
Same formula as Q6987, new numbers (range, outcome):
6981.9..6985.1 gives 51.21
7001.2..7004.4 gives 57.78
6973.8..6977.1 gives 55.73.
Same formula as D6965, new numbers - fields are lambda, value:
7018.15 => 56.81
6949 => 51.72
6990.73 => 56.99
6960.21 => 54.17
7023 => 55.35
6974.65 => 50.38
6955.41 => 60.57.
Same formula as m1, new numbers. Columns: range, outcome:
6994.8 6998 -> 52.07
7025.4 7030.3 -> 55.35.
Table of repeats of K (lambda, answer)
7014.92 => 51.56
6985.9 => 51.12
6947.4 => 49.32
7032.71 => 50.32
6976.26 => 55.73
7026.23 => 52.82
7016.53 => 47.48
